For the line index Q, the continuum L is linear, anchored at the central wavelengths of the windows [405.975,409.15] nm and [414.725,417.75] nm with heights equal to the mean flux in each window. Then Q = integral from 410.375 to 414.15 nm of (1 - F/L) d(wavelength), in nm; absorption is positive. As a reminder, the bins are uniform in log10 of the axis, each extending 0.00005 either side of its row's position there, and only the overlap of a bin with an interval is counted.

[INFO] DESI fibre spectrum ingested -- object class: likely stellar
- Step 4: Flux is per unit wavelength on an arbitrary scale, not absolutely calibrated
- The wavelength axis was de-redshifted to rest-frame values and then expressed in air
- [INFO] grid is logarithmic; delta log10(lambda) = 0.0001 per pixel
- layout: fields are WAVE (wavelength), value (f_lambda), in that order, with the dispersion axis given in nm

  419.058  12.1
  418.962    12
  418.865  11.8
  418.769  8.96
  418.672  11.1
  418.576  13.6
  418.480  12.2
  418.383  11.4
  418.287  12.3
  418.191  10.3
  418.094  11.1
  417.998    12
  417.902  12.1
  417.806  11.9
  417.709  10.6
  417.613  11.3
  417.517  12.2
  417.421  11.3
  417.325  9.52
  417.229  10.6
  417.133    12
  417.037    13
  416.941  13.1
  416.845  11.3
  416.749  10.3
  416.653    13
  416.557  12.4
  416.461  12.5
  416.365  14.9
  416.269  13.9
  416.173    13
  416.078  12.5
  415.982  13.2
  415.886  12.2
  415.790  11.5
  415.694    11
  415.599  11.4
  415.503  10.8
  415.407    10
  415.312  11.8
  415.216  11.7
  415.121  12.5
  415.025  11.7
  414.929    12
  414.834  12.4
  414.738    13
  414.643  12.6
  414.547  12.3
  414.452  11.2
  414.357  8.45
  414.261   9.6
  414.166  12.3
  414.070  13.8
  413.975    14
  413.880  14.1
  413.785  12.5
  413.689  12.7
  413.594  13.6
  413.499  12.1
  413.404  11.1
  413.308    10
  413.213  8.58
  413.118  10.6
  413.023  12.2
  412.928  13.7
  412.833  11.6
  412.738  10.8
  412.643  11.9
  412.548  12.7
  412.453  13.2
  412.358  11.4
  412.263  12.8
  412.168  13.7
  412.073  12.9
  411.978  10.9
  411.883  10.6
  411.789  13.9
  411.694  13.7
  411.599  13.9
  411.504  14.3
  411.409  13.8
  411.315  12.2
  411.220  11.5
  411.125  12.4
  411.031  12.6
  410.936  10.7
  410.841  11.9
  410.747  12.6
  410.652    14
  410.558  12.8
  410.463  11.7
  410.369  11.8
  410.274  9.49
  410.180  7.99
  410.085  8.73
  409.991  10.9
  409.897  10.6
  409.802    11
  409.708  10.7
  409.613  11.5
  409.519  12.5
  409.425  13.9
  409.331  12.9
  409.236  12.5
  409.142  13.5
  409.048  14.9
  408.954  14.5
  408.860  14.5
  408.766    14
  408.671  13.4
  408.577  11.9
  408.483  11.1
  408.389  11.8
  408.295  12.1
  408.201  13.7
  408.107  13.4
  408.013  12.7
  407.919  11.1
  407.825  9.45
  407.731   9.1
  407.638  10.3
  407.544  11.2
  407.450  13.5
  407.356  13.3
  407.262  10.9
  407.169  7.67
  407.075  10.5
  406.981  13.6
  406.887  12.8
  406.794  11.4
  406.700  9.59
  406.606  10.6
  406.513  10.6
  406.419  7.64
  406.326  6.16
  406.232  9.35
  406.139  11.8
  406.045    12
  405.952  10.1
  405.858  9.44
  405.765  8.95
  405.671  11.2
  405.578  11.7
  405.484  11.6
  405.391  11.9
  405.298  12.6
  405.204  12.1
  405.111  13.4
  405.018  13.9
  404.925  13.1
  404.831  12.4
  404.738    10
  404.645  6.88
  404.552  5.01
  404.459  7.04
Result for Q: -0.20 nm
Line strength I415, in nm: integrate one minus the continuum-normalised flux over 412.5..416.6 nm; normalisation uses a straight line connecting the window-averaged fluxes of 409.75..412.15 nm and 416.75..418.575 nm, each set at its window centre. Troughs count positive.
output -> -0.10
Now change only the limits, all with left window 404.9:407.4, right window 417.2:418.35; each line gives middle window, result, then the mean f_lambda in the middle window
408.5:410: -0.22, 12.7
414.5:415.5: -0.06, 11.9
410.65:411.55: -0.11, 12.5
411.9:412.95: -0.10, 12.2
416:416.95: -0.12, 12.7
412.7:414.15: -0.12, 12.1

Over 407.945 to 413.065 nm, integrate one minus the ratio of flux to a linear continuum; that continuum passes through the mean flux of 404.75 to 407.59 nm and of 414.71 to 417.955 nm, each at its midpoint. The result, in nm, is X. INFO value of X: -0.38 nm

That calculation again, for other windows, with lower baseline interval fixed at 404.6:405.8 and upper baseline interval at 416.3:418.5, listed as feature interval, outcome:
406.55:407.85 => 0.06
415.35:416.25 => 0.00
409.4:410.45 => 0.08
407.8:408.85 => -0.07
